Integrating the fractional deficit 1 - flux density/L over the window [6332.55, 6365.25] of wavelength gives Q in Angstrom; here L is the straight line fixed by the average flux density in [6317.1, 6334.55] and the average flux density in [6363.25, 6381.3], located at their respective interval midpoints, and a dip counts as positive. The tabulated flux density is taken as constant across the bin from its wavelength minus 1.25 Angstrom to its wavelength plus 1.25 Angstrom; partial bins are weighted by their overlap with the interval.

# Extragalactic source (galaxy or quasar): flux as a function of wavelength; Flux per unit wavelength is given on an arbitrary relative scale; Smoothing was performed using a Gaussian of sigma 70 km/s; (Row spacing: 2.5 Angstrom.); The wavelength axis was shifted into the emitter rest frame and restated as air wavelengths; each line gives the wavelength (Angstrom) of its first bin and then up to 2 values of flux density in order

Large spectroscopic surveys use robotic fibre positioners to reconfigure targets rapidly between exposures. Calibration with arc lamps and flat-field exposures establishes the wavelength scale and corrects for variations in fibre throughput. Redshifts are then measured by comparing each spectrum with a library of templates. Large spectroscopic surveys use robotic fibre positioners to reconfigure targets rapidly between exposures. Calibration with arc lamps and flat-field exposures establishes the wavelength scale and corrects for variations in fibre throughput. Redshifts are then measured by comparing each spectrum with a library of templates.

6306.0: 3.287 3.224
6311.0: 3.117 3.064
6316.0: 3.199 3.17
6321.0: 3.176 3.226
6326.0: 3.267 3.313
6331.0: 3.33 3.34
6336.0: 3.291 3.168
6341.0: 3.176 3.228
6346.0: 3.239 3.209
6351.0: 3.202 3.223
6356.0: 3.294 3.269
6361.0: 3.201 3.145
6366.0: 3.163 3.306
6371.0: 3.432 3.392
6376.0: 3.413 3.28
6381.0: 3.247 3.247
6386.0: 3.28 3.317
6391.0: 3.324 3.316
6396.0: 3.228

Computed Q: 0.6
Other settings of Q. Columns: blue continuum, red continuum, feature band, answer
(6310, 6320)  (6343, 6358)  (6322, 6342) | -0.5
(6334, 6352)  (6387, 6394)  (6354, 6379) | -0.1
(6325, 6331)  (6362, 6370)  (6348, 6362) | 0.0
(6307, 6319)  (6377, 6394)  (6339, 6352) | 0.0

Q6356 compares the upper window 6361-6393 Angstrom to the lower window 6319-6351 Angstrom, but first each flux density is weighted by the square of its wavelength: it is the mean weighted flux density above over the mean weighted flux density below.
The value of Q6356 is 1.0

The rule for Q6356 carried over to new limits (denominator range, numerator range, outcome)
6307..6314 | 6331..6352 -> 1.04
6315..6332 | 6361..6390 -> 1.03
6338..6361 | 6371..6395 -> 1.04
